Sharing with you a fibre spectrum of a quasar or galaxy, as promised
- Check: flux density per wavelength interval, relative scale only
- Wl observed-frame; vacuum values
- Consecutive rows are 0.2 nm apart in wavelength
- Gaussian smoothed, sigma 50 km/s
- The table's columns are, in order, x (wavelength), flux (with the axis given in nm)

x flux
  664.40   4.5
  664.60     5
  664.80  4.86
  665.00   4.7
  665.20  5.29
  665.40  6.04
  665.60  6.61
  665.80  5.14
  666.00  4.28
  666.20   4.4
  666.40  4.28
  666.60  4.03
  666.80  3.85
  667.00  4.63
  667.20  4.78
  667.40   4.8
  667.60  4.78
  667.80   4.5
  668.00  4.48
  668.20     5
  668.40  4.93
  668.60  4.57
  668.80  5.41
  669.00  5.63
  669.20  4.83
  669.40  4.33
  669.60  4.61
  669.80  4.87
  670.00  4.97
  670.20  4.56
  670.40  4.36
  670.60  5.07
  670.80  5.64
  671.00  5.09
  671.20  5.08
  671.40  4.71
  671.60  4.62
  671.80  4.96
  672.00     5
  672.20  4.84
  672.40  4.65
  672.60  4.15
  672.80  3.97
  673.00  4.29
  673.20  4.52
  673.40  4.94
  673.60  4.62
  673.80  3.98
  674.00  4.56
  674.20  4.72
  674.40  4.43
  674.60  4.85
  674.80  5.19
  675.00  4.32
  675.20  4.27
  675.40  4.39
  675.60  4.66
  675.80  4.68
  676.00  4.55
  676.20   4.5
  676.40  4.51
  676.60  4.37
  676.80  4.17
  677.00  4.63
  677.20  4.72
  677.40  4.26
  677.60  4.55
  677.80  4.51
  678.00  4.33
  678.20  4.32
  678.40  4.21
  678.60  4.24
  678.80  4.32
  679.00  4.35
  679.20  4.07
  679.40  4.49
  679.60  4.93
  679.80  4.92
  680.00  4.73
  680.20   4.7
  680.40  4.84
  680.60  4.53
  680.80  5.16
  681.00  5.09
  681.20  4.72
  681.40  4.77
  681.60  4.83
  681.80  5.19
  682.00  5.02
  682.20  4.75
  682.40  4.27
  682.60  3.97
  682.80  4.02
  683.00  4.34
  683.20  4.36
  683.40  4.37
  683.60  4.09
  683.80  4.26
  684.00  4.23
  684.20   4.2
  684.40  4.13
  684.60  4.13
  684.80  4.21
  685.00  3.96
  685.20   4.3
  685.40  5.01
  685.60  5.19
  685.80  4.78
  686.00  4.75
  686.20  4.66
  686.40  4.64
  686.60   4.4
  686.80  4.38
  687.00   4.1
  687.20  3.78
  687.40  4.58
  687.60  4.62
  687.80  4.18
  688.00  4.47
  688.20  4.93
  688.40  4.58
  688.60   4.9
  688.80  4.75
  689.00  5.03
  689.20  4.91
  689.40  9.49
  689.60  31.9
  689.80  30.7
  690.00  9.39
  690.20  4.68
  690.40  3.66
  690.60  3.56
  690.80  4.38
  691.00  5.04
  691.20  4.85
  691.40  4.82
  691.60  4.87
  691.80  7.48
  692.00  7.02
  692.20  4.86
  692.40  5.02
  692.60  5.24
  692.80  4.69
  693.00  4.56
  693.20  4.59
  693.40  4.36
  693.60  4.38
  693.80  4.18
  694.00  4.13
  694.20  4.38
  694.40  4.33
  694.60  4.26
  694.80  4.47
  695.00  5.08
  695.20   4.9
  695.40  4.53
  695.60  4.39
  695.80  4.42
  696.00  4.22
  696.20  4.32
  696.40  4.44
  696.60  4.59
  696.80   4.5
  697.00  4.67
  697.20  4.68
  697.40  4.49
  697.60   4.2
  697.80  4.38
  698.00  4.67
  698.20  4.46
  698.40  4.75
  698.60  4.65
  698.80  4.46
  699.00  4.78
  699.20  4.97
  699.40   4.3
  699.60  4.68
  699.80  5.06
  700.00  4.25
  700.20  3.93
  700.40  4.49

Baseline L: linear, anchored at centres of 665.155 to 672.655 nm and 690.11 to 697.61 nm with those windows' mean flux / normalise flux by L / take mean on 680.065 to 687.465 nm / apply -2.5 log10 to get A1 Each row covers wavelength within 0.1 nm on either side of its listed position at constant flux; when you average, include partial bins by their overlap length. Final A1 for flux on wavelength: 0.05 mag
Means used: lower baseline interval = 4.84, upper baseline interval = 4.67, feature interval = 4.51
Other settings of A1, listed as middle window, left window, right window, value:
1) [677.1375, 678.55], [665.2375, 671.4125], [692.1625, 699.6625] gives 0.08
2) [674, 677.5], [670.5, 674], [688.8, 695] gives 0.12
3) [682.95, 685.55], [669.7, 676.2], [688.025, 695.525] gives 0.31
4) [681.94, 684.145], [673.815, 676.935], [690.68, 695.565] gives 0.08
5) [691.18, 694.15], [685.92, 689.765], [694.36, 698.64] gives 0.10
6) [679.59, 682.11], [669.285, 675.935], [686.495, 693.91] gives 0.13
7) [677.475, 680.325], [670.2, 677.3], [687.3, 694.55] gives 0.16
